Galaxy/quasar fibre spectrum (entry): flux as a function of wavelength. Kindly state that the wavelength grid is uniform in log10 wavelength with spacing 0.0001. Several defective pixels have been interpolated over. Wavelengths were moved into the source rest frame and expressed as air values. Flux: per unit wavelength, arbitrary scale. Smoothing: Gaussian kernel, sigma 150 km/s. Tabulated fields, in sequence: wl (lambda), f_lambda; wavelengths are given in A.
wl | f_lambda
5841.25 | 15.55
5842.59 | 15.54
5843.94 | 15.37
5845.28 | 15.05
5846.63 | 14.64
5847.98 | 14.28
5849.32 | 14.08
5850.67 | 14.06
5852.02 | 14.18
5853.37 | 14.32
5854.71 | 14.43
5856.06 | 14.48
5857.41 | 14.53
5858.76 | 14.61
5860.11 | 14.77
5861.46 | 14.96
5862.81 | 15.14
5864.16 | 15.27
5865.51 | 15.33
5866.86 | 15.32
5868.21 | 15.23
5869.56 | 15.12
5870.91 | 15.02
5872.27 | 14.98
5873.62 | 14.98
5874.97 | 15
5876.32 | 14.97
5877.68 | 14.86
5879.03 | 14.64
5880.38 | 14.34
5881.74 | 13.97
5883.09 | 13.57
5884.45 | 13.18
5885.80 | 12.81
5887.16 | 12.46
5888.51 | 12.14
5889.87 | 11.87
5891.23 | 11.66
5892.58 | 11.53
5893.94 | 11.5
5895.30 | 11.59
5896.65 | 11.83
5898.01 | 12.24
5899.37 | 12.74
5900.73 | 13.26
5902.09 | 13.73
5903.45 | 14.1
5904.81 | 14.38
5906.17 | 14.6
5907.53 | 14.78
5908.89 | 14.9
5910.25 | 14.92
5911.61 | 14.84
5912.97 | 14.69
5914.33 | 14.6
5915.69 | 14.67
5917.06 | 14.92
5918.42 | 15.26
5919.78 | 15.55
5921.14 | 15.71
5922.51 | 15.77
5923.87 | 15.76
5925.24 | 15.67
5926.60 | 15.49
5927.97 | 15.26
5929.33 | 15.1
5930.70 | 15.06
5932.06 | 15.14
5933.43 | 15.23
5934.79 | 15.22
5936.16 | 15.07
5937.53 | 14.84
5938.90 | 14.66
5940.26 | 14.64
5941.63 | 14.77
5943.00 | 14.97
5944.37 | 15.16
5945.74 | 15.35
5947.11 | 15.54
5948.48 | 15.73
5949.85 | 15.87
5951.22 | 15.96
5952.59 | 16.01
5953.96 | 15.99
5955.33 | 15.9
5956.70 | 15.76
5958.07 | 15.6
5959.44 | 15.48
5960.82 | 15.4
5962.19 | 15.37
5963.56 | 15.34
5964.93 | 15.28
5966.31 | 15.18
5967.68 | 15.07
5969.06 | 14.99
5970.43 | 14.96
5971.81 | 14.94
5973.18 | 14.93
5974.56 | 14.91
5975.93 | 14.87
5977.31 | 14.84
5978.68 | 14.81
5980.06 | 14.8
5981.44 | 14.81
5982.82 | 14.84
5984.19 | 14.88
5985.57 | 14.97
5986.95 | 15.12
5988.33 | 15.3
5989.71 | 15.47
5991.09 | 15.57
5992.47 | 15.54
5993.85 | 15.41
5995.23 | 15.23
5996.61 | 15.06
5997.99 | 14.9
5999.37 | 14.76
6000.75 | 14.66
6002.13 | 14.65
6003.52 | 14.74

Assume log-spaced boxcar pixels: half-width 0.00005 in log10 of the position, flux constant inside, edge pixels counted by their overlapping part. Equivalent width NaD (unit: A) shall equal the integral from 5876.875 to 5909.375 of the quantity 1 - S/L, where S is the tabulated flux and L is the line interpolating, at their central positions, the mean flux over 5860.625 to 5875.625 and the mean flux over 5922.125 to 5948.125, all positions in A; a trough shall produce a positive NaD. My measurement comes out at 4.2 A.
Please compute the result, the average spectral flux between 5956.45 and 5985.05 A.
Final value 15.1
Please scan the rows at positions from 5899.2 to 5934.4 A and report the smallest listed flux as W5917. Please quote 12.74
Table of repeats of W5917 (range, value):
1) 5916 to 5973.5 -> 14.64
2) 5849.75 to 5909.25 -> 11.5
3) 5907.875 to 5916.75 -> 14.6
